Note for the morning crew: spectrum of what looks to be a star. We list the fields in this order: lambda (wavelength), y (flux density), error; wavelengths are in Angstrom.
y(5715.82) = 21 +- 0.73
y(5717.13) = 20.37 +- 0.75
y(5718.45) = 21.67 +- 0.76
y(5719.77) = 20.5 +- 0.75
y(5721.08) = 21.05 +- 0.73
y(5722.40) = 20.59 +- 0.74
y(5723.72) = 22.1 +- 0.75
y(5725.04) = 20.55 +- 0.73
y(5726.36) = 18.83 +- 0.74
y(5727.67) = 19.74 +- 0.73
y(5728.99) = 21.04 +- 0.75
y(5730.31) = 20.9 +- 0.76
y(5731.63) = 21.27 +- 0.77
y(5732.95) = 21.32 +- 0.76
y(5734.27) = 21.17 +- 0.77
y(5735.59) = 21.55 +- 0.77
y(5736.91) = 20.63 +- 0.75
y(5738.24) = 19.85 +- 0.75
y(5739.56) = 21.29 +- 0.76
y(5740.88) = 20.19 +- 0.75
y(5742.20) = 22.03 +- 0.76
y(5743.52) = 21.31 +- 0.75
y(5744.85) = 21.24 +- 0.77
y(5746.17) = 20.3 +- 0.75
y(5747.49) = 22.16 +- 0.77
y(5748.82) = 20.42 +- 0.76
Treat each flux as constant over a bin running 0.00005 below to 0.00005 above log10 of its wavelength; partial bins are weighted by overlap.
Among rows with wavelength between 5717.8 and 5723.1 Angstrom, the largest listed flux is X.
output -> 21.67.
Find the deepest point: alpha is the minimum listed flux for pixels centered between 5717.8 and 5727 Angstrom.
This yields 18.83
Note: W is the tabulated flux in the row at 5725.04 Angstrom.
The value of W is 20.55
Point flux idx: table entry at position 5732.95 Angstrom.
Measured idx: 21.32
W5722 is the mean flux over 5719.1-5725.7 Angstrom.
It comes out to 20.9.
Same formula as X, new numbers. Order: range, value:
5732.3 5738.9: 21.55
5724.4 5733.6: 21.32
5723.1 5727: 22.1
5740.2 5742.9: 22.03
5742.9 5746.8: 21.31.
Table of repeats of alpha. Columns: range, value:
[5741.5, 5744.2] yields 21.31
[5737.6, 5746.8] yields 19.85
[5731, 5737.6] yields 20.63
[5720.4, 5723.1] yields 20.59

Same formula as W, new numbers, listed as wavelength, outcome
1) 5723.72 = 22.1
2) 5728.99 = 21.04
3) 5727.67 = 19.74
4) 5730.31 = 20.9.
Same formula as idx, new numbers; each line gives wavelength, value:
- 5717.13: 20.37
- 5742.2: 22.03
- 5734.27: 21.17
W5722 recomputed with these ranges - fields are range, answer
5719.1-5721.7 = 20.8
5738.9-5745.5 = 21.2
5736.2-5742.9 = 20.8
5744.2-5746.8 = 20.8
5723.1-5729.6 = 20.5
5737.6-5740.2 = 20.6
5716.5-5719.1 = 21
